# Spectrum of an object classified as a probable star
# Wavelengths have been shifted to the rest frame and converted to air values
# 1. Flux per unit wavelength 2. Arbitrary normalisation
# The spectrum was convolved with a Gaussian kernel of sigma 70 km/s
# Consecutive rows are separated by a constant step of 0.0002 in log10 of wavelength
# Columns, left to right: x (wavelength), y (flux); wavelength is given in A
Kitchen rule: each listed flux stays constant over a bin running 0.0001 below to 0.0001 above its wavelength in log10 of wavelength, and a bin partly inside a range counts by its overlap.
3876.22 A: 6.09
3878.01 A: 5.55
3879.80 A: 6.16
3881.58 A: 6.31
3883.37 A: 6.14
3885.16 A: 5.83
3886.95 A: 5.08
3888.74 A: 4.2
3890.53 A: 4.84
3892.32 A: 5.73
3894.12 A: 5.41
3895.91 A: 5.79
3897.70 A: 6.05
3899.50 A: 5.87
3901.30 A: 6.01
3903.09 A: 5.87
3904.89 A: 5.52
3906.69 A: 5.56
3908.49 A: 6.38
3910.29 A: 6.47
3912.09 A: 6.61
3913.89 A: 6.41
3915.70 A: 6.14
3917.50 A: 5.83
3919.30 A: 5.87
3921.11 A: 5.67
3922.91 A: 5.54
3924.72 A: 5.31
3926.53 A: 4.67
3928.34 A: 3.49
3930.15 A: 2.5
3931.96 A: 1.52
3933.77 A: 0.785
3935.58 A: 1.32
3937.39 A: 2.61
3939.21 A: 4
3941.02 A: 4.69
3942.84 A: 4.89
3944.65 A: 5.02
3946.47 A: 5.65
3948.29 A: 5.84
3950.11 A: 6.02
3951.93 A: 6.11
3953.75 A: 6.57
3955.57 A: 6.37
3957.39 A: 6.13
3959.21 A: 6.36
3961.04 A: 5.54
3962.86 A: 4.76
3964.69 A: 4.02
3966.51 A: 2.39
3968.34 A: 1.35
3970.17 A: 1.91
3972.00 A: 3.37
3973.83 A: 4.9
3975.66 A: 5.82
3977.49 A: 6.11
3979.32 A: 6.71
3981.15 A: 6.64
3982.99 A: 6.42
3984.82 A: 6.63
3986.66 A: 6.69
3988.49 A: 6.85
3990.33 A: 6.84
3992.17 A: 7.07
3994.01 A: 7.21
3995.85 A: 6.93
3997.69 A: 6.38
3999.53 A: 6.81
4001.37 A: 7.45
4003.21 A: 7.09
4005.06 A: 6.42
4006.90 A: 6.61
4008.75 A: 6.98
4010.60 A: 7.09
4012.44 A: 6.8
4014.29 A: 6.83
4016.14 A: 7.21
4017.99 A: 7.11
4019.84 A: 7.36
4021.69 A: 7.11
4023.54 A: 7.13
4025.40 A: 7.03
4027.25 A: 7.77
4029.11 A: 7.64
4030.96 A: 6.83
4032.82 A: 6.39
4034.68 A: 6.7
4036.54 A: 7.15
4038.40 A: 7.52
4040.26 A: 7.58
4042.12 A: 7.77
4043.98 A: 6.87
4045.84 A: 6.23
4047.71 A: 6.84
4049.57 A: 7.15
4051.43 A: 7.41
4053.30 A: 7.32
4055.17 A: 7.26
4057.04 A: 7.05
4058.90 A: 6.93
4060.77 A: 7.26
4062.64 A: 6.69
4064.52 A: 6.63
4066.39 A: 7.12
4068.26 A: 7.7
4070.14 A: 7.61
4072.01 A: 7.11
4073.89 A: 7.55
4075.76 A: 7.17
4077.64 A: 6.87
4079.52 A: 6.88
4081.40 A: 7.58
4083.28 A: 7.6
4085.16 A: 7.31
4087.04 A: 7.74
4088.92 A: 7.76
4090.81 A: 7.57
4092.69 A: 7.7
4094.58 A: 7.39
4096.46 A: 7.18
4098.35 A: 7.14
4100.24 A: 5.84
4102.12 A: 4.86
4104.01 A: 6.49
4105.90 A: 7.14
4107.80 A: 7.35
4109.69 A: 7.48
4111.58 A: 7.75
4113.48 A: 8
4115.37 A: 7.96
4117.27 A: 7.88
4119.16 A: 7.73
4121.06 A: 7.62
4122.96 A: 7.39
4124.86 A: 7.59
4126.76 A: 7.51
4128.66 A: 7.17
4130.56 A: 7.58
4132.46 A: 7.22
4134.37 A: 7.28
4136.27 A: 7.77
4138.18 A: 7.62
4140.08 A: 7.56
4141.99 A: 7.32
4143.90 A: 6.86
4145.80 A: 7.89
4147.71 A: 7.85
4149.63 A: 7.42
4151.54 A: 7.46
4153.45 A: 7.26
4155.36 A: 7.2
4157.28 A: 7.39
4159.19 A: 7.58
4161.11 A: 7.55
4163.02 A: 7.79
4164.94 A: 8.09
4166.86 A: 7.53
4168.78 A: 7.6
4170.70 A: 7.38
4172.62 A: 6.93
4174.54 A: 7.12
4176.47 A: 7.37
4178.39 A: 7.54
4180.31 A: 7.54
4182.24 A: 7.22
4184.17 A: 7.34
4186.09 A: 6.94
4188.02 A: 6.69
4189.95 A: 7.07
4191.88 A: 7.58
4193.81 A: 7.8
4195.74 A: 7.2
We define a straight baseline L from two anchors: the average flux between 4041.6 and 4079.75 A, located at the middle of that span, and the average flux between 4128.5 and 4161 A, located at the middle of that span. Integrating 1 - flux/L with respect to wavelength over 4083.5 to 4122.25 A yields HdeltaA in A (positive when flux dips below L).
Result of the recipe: -0.1 A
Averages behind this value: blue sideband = 7.11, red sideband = 7.45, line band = 7.3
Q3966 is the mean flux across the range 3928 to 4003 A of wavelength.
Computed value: 5.13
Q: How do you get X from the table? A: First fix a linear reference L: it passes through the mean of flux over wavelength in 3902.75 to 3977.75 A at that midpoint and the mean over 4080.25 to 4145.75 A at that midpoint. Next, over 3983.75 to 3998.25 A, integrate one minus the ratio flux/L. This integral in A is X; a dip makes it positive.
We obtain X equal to -3.4 A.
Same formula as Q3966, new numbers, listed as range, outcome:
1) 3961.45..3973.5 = 3.17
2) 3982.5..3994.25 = 6.81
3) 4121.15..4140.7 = 7.47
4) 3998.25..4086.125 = 7.12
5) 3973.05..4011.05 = 6.65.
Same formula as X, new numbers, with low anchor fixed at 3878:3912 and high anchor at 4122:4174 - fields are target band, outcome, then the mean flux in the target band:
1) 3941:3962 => 1.1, 5.81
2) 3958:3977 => 6.5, 4.12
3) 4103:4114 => -0.2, 7.32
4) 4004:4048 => -2.7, 7.04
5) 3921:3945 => 9.5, 3.62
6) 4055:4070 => -0.5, 7.1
